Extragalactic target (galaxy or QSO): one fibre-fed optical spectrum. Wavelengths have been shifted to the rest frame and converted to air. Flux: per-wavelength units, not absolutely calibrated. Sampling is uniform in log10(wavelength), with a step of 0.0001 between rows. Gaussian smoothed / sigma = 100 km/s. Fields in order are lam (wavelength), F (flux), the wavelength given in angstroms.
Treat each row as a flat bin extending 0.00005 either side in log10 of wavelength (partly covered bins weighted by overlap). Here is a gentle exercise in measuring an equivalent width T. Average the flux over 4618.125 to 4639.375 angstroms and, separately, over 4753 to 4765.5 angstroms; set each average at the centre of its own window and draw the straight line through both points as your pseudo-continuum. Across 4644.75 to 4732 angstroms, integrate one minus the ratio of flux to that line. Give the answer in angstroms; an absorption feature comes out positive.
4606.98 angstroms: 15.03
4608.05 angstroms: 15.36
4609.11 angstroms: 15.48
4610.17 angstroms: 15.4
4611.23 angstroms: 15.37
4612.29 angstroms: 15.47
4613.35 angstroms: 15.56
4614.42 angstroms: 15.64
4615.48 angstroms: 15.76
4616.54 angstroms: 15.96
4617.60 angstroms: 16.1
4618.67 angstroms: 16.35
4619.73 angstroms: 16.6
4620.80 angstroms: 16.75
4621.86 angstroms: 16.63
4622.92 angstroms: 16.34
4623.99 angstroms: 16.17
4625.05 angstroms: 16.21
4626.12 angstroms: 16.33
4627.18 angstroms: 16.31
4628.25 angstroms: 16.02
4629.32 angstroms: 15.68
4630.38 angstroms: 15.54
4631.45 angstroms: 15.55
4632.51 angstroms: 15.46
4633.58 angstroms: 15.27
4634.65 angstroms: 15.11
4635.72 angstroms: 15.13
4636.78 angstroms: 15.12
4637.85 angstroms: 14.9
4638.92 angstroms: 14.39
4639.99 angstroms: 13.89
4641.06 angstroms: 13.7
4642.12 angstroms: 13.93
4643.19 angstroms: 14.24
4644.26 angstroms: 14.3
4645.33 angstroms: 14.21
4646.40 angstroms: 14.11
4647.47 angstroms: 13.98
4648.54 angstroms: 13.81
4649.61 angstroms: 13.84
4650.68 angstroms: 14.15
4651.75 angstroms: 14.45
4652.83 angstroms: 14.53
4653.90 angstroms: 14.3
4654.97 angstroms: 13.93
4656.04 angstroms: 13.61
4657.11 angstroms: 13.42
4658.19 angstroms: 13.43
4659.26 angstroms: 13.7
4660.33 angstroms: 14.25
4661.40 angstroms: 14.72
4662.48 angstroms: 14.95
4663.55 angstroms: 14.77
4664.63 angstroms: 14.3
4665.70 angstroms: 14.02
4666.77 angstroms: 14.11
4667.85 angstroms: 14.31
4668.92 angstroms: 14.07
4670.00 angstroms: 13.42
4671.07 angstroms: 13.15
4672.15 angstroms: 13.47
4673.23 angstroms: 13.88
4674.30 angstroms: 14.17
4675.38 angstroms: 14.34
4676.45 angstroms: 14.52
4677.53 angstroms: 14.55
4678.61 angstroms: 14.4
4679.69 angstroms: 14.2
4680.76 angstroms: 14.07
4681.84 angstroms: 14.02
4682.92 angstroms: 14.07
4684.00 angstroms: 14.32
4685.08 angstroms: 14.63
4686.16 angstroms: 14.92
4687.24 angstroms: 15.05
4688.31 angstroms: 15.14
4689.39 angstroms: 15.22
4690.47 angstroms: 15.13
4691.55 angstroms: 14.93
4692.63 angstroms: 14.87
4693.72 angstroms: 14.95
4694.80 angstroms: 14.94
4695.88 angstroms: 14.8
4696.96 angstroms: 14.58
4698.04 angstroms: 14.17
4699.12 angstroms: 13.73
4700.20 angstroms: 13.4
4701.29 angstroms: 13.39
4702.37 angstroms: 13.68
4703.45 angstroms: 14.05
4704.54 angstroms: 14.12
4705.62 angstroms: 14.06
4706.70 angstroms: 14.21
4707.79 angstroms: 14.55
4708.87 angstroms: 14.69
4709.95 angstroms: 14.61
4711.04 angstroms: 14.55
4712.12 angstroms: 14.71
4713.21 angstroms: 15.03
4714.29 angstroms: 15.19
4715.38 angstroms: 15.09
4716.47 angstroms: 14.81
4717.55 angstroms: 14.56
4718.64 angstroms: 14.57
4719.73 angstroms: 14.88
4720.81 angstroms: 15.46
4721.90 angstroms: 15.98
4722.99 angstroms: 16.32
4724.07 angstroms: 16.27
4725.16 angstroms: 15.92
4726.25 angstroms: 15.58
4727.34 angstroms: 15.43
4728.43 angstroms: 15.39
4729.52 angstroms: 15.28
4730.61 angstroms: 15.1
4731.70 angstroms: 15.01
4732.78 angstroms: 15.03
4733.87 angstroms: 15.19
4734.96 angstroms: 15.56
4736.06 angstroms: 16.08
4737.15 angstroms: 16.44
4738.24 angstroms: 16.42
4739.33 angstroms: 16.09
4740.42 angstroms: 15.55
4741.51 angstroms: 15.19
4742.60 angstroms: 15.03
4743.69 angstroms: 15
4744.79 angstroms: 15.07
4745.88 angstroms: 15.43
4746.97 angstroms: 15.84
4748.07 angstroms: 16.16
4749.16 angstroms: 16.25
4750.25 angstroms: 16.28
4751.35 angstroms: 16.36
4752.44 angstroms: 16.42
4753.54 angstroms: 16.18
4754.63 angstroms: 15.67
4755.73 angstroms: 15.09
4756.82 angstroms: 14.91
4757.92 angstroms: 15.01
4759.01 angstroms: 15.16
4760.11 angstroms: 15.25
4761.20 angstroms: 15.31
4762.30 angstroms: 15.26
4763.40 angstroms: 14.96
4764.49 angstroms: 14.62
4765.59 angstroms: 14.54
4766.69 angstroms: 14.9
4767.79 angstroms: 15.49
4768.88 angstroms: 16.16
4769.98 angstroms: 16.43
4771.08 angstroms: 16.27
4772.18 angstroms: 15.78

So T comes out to 5.7 angstroms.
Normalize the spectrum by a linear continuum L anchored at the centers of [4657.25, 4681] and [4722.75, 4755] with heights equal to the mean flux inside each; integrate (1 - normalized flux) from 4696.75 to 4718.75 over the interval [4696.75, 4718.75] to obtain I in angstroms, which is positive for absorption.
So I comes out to 0.9 angstroms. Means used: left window 14.1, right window 15.7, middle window 14.4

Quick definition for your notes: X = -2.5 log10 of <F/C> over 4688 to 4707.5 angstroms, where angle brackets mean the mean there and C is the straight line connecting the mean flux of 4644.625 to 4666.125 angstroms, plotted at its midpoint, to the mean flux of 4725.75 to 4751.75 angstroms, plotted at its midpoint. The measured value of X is 0.04 mag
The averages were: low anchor 14.1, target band 14.4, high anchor 15.6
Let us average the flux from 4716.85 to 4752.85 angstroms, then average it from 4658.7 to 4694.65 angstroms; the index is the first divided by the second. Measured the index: 1.08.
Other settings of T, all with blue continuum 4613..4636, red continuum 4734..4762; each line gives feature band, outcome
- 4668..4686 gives 1.95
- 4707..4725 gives 0.74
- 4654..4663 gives 1.05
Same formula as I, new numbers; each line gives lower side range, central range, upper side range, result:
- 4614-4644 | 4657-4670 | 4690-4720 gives 0.8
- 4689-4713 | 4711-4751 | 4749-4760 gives -0.9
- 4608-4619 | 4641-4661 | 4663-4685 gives 1.0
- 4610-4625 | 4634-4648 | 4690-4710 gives 1.0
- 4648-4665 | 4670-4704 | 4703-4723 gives 0.3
